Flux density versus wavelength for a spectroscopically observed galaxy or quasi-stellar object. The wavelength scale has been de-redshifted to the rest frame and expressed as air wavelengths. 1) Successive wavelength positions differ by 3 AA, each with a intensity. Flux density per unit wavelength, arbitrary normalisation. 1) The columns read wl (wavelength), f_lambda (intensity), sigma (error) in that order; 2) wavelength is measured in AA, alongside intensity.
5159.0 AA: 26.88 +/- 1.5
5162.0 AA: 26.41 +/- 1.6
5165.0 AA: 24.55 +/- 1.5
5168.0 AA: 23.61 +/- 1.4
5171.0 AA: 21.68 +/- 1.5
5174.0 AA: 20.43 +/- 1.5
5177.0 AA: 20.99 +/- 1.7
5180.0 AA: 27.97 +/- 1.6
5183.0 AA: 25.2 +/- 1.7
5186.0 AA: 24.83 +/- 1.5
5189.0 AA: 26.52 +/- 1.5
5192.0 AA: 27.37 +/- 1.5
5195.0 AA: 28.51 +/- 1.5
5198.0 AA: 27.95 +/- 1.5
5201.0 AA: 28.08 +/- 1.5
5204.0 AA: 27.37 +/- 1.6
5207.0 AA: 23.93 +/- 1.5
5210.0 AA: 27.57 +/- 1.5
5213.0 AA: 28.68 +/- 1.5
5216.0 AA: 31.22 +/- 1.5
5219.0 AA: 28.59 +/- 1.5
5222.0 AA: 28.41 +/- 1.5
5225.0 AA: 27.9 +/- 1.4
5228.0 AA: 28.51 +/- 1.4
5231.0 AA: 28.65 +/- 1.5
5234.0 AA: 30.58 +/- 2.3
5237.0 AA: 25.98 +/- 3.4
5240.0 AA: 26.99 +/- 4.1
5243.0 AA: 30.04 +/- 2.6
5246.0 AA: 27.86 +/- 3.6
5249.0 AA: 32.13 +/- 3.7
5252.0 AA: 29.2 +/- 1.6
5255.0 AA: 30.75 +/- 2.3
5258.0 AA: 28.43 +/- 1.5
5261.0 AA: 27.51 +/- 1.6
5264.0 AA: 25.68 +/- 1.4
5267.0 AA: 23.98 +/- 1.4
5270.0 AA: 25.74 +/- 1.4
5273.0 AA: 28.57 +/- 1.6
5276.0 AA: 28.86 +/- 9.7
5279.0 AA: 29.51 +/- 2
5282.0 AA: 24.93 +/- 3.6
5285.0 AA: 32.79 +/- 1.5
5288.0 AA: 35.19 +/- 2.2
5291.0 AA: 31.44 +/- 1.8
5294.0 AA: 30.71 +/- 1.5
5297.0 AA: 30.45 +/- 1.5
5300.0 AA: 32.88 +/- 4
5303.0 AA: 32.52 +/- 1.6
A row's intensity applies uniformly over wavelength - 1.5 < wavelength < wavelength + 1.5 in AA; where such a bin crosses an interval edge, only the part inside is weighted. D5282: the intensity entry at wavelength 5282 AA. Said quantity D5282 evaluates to 24.93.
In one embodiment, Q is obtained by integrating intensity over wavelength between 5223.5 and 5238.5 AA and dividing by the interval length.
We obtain 28.3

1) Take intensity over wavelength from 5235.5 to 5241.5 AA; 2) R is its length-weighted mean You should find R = 26.5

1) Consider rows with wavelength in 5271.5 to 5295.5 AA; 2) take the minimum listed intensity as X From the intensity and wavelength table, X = 24.93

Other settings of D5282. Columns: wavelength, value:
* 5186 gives 24.83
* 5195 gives 28.51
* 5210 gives 27.57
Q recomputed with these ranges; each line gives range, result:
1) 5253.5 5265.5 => 28.1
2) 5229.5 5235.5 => 29.6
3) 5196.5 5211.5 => 27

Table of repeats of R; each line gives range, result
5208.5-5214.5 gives 28.1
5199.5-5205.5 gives 27.7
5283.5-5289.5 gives 34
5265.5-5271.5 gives 24.9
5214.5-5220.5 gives 29.9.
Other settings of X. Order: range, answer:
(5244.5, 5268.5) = 23.98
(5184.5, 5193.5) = 24.83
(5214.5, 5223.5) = 28.41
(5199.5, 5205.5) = 27.37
